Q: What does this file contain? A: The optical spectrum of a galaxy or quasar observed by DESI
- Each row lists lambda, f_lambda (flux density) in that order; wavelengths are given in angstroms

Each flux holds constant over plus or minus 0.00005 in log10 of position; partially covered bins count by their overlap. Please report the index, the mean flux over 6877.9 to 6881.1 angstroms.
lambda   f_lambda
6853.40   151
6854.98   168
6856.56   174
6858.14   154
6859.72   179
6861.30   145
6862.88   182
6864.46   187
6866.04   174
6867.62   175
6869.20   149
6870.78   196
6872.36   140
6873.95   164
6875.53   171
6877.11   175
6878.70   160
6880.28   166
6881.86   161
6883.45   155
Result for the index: 163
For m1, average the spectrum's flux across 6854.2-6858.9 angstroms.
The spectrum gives 165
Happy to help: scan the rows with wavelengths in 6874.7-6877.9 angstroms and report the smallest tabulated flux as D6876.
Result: 171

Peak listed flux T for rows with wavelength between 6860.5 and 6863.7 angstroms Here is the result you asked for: 182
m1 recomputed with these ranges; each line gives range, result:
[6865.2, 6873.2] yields 167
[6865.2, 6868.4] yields 175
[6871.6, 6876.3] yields 158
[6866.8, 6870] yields 162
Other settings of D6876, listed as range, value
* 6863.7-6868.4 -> 174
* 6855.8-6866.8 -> 145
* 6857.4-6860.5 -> 154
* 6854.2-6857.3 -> 168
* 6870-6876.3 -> 140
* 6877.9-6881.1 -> 160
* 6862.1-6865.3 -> 182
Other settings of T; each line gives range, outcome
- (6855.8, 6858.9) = 174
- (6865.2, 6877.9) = 196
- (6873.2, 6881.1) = 175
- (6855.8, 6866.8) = 187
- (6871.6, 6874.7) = 164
